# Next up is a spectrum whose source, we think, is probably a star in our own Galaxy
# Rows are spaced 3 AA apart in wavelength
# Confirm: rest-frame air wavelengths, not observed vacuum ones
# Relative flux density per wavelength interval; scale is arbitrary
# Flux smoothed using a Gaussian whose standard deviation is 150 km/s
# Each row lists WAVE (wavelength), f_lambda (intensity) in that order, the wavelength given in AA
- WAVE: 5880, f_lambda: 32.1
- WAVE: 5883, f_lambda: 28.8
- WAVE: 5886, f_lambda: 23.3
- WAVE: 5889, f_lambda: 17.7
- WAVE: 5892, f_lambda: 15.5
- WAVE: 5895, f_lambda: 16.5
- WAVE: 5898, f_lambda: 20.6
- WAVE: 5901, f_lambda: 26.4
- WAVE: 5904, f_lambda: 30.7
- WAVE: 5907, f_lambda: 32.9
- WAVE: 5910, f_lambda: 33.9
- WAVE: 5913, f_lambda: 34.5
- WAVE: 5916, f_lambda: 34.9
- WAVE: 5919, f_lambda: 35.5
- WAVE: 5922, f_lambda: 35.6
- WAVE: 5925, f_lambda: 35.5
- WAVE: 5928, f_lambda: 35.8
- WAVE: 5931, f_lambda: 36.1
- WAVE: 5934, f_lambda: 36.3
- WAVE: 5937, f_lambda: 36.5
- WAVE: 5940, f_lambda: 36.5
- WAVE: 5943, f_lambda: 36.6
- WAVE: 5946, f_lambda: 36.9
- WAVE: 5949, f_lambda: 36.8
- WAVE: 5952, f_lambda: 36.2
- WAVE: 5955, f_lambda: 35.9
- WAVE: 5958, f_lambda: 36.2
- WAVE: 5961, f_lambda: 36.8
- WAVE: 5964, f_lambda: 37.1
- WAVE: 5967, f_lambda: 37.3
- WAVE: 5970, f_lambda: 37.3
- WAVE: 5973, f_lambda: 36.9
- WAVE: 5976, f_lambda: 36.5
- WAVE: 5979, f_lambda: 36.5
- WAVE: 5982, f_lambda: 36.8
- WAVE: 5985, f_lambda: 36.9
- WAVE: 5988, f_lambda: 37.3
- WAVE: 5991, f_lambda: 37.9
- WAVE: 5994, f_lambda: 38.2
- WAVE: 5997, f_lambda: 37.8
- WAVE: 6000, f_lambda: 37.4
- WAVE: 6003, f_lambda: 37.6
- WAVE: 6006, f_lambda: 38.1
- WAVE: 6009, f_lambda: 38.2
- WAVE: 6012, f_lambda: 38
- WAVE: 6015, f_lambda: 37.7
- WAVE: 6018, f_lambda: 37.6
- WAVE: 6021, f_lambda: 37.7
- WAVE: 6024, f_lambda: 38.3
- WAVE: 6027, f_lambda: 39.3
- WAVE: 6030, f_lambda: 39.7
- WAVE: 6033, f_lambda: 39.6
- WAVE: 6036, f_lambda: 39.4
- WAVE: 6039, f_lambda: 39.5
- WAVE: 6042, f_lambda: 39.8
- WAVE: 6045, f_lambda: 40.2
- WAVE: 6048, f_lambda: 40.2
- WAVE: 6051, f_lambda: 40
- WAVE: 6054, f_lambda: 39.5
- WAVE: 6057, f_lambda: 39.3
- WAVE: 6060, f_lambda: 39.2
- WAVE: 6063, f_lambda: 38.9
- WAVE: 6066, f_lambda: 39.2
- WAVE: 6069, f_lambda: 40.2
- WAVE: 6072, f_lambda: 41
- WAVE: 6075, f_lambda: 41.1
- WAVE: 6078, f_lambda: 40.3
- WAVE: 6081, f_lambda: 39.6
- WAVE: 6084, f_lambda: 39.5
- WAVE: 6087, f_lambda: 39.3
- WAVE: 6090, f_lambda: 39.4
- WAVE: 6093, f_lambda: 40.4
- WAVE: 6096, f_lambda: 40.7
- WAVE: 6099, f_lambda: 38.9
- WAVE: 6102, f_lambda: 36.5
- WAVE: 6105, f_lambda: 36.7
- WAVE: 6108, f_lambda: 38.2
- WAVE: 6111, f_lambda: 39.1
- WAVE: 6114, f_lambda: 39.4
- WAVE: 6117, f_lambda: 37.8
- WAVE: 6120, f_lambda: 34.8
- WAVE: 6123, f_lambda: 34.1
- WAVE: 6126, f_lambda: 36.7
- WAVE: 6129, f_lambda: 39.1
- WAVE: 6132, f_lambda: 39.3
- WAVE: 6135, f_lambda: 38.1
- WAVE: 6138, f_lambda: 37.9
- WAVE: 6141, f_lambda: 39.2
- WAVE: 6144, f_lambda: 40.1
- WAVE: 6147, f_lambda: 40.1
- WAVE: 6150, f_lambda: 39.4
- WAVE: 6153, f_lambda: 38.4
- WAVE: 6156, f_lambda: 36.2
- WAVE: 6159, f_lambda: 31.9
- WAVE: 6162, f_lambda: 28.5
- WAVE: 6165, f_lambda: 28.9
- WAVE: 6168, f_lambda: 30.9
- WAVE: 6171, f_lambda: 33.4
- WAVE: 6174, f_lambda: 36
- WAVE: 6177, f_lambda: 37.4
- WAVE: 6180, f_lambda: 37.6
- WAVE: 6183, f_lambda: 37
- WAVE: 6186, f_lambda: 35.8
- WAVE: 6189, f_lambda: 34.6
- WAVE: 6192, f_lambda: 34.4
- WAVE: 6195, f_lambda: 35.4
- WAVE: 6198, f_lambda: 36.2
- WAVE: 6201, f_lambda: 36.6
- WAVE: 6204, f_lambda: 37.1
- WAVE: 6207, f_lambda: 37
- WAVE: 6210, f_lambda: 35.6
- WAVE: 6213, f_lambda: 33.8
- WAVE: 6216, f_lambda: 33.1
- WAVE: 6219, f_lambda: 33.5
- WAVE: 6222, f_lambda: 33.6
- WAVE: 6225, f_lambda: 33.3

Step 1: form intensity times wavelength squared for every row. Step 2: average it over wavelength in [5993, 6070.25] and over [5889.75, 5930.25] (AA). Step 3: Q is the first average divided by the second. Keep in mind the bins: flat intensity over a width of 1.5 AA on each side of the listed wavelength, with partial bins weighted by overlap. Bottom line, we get 1.36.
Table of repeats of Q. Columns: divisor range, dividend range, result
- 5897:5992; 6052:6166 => 1.14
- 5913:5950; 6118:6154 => 1.13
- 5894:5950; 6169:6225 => 1.17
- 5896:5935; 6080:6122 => 1.25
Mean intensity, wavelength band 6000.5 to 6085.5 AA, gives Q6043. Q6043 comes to 39.2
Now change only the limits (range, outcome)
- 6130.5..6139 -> 38.5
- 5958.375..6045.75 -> 37.9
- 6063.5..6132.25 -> 38.7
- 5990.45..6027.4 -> 37.9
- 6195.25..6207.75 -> 36.6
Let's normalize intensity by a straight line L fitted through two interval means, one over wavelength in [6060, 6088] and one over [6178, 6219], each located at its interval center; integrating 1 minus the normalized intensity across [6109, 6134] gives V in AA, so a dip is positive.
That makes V 0.5 AA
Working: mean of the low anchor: 39.9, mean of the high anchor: 35.6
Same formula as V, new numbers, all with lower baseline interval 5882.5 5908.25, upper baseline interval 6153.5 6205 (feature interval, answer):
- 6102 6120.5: -3.4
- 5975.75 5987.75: -4.5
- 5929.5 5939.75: -4.7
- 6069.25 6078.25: -3.1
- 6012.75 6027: -4.9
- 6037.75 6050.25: -4.6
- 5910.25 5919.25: -4.0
